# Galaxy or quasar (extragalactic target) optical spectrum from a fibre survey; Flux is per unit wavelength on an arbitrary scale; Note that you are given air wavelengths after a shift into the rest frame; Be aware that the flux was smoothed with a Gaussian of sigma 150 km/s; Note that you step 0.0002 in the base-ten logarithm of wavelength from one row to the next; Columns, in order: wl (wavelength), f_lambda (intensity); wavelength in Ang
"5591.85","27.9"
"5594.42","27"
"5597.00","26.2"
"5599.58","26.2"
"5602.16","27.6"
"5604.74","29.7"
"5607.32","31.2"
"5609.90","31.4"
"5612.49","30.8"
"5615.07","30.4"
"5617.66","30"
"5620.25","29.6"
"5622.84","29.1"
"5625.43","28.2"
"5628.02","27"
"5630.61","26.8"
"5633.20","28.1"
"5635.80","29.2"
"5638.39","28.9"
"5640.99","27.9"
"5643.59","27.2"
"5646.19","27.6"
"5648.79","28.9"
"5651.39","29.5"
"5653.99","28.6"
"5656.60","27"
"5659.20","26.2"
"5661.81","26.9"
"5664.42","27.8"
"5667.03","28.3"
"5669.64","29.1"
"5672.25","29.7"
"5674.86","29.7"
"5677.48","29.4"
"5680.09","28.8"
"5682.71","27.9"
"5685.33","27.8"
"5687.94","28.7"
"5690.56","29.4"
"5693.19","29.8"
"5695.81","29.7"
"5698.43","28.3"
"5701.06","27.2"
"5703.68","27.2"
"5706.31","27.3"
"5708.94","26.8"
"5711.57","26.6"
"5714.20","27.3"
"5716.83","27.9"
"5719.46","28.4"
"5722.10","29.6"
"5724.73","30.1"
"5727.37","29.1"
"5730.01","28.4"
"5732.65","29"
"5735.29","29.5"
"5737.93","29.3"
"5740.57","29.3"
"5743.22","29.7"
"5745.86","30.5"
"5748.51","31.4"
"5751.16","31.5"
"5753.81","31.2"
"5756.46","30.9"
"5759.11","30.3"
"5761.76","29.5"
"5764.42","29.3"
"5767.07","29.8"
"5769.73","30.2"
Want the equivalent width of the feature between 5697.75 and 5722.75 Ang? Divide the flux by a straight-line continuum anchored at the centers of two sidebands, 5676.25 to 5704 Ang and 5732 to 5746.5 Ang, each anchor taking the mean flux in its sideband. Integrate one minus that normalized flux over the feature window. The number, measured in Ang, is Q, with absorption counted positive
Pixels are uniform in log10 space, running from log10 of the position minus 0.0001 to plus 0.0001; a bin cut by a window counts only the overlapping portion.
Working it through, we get 1.2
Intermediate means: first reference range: 28.6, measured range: 27.6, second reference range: 29.5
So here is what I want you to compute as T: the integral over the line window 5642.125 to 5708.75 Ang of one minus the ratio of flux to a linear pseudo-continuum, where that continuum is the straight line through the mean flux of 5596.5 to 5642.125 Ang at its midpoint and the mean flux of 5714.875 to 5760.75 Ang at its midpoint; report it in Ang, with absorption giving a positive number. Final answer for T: 2.21 Ang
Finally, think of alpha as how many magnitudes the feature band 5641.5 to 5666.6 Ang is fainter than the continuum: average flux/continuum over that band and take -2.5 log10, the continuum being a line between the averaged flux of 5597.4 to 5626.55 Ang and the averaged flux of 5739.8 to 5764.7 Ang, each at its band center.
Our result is 0.07 mag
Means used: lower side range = 29.4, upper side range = 30.4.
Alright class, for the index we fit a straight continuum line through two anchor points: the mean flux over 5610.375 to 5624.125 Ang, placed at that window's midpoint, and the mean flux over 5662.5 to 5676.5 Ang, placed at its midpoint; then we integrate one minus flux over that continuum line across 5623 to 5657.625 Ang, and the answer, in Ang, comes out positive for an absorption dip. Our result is 1.6 Ang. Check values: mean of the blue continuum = 30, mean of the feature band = 28.1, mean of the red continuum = 28.8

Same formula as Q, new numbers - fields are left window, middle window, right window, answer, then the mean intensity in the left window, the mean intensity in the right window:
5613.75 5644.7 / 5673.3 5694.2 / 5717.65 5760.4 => 0.19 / 28.5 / 29.9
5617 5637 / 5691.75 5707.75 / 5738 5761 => 0.76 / 28.4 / 30.5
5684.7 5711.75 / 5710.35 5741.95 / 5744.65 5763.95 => 0.75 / 28.1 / 30.7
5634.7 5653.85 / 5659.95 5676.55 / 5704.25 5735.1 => -0.07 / 28.5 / 28.2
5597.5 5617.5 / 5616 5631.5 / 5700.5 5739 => 0.41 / 29.5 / 28.3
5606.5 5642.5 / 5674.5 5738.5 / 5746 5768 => 3.16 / 29.1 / 30.5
